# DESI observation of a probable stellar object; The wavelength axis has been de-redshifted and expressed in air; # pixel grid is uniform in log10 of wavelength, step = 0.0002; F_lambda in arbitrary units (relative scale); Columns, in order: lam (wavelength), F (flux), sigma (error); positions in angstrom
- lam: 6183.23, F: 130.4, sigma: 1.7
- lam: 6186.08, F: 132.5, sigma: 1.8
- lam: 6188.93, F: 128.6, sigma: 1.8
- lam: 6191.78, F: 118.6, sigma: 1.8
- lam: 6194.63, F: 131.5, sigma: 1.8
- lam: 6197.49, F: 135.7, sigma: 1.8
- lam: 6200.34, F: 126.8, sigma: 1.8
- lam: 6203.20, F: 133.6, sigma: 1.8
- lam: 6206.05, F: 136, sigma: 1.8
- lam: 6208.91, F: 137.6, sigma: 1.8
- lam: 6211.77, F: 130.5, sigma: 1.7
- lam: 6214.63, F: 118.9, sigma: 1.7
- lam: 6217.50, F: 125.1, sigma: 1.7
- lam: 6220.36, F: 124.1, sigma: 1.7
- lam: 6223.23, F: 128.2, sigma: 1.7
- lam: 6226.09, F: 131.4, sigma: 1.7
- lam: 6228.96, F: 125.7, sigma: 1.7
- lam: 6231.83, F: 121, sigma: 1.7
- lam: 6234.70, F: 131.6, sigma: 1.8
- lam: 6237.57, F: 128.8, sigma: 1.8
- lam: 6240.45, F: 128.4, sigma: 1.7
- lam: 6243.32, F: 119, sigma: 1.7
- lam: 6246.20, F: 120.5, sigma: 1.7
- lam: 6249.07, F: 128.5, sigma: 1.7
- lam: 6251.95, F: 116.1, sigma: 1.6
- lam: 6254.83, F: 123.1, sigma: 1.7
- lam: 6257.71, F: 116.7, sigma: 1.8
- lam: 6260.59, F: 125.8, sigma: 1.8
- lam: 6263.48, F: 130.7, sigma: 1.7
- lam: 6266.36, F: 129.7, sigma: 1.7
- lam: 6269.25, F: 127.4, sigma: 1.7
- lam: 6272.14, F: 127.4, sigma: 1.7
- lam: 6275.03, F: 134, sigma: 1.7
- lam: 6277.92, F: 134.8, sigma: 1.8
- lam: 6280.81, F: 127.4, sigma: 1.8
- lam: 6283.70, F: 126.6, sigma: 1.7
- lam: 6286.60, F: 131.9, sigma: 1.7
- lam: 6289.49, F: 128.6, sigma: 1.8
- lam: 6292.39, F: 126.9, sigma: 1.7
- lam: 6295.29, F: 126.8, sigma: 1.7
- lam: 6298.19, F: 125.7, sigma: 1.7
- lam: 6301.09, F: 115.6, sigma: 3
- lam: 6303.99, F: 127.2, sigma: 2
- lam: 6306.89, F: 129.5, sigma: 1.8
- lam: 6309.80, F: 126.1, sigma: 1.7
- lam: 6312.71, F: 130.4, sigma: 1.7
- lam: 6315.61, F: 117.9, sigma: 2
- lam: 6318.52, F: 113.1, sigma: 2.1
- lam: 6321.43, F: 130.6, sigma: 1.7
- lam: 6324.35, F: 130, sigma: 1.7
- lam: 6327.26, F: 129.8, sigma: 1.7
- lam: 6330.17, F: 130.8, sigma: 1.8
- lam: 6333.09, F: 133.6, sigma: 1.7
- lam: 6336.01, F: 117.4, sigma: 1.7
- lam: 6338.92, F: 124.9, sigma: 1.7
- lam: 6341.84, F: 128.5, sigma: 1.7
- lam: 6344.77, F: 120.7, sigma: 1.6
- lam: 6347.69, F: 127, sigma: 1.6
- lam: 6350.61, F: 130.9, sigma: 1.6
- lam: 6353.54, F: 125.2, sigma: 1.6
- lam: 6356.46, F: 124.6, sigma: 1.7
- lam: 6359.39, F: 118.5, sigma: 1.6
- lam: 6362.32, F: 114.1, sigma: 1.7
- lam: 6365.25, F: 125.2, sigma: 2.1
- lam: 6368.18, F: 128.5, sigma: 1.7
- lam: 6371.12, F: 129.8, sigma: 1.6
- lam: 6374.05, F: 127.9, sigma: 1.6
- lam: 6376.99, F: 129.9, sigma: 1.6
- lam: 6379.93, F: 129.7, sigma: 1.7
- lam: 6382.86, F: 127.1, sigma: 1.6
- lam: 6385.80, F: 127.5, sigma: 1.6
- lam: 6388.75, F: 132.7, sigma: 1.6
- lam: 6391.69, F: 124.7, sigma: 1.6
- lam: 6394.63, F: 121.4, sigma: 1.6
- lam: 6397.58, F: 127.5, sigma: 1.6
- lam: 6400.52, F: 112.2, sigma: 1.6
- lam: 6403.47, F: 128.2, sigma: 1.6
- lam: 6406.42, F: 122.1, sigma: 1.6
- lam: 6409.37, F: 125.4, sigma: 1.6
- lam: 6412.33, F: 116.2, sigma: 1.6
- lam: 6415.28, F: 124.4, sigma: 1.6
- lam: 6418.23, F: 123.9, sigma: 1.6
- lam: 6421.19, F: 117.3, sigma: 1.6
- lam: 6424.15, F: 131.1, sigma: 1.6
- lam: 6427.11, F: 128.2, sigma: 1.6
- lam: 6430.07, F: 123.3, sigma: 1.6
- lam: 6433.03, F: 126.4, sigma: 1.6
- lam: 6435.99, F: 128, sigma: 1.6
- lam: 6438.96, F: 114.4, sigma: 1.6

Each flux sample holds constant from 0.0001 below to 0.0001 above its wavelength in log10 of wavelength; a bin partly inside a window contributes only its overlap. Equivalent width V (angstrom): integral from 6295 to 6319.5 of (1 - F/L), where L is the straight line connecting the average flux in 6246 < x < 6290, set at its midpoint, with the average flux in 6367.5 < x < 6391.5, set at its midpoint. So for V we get 0.8 angstrom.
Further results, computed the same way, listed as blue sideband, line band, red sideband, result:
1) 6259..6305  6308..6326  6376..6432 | 0.31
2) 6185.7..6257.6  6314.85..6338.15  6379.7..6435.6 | 0.01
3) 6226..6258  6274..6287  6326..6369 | -0.65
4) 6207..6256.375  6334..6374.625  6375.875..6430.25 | 0.19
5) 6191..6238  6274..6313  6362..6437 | -0.19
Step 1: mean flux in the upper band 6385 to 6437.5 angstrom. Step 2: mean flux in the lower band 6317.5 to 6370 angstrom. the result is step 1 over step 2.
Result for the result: 1.0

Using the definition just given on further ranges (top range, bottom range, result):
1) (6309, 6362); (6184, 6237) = 0.97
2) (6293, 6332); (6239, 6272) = 1.01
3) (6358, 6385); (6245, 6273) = 1.01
